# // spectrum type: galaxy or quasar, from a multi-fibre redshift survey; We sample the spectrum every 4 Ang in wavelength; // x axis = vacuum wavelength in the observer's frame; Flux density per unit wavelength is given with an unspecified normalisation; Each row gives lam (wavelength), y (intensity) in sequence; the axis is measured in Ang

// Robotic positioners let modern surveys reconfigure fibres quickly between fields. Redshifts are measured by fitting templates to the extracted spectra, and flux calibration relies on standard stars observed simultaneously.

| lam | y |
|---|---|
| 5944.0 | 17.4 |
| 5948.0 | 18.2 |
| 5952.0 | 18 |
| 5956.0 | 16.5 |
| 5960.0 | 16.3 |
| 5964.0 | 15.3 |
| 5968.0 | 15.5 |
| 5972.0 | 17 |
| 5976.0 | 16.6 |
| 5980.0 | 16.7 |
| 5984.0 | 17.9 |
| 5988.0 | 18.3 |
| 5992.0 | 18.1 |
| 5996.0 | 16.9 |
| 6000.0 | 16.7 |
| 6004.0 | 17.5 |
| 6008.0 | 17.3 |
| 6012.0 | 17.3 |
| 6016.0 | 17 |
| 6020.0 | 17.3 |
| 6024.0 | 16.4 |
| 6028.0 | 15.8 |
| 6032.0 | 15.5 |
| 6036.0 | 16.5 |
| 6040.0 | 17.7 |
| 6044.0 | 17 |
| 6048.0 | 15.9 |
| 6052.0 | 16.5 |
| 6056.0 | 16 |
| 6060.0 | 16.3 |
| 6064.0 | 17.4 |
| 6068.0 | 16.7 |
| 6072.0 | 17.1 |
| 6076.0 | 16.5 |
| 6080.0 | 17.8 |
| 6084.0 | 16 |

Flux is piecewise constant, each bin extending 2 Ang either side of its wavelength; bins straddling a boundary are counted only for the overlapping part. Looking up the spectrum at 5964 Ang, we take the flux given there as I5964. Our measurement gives 15.3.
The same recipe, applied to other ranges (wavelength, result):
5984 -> 17.9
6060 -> 16.3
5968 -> 15.5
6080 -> 17.8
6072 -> 17.1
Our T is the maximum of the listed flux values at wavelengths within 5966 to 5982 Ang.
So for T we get 17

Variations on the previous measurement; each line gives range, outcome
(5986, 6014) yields 18.3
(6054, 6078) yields 17.4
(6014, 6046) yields 17.7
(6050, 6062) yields 16.5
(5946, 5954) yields 18.2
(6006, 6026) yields 17.3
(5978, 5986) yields 17.9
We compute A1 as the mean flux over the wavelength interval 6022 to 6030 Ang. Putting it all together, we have 16.1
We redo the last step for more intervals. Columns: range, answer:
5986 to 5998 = 17.8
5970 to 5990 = 17.3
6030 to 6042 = 16.6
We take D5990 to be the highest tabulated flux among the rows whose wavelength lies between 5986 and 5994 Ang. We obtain 18.3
